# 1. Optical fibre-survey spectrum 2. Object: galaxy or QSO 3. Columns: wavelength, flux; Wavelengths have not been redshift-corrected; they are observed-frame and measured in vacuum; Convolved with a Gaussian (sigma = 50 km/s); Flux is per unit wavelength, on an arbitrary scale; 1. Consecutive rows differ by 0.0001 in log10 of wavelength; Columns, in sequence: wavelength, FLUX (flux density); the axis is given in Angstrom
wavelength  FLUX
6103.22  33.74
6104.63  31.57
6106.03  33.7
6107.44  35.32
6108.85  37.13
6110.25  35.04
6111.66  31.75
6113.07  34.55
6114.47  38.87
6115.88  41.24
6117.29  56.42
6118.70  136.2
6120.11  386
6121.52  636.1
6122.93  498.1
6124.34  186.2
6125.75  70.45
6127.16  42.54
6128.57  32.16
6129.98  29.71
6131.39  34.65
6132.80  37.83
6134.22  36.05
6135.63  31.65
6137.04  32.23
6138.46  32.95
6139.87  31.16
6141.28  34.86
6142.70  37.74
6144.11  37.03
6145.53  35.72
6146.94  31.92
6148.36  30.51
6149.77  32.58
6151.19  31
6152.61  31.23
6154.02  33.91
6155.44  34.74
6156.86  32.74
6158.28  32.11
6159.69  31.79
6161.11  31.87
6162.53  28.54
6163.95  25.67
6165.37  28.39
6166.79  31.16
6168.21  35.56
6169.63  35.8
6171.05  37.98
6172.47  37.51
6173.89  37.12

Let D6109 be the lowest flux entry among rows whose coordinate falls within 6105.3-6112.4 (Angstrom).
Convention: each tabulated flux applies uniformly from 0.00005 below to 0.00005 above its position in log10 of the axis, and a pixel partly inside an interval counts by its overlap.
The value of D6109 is 31.75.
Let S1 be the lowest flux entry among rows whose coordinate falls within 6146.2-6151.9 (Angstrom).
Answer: 30.51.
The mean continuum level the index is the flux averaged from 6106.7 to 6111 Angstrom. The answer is 35.7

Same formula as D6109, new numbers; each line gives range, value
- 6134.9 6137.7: 31.65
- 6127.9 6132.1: 29.71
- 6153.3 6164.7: 25.67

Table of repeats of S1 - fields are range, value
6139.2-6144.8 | 31.16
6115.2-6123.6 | 41.24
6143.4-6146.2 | 35.72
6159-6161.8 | 31.79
